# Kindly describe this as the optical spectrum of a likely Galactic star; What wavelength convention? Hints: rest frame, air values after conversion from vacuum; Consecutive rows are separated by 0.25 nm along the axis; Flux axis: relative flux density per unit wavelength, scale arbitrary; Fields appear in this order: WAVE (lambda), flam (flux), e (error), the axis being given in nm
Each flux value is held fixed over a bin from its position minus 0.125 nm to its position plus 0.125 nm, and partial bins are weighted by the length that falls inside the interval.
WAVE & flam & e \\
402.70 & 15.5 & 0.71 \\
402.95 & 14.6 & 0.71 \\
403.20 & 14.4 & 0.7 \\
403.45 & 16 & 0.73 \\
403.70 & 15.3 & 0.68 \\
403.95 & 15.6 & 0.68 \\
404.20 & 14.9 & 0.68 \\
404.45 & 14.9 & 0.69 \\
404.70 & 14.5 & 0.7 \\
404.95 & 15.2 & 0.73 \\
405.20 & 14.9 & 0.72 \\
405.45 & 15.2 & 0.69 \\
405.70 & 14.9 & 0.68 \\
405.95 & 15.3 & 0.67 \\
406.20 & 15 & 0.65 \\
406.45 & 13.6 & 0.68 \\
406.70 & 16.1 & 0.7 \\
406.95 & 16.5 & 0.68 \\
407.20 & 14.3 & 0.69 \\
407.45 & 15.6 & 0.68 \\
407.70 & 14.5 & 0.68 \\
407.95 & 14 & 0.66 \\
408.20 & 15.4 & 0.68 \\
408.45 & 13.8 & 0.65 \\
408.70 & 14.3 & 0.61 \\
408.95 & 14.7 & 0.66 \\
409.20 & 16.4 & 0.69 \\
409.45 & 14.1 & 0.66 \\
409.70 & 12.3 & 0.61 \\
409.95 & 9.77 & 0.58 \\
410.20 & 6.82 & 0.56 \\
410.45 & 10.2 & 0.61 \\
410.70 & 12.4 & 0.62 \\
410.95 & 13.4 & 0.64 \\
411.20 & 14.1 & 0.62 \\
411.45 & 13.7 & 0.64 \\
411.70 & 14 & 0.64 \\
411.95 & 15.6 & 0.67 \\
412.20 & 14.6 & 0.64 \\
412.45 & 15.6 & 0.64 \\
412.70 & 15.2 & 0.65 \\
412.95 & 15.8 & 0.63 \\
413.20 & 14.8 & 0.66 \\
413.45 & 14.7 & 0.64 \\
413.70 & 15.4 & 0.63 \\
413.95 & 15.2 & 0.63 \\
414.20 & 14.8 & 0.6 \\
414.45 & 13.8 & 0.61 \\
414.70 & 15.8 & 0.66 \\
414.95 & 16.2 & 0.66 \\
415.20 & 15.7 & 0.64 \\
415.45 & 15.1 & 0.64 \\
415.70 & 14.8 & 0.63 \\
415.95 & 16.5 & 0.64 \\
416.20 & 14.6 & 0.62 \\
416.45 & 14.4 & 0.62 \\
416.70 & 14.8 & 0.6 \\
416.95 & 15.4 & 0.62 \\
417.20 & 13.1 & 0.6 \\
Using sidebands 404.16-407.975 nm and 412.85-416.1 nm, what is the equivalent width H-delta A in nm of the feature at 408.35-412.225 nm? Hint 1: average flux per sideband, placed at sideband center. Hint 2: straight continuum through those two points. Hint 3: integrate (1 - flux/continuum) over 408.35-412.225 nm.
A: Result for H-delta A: 0.52 nm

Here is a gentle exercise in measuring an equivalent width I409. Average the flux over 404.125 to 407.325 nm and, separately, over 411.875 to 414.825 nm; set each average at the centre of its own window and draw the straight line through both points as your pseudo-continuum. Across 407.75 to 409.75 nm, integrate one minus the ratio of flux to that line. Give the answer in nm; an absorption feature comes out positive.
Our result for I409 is 0.08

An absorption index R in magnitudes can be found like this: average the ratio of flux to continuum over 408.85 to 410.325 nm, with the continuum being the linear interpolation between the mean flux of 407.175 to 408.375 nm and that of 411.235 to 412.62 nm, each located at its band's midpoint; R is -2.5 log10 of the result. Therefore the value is 0.195 mag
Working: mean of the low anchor 14.8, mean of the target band 12.3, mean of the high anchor 14.7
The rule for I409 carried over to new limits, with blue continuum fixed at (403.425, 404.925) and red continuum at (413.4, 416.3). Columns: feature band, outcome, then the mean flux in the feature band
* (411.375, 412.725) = 0.04 nm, 14.8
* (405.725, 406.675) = 0.02 nm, 14.8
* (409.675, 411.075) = 0.41 nm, 10.7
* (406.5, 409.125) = 0.05 nm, 14.9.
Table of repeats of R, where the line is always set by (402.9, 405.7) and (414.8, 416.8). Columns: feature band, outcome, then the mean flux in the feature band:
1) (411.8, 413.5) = 0.002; 15.2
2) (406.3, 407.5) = -0.006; 15.2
